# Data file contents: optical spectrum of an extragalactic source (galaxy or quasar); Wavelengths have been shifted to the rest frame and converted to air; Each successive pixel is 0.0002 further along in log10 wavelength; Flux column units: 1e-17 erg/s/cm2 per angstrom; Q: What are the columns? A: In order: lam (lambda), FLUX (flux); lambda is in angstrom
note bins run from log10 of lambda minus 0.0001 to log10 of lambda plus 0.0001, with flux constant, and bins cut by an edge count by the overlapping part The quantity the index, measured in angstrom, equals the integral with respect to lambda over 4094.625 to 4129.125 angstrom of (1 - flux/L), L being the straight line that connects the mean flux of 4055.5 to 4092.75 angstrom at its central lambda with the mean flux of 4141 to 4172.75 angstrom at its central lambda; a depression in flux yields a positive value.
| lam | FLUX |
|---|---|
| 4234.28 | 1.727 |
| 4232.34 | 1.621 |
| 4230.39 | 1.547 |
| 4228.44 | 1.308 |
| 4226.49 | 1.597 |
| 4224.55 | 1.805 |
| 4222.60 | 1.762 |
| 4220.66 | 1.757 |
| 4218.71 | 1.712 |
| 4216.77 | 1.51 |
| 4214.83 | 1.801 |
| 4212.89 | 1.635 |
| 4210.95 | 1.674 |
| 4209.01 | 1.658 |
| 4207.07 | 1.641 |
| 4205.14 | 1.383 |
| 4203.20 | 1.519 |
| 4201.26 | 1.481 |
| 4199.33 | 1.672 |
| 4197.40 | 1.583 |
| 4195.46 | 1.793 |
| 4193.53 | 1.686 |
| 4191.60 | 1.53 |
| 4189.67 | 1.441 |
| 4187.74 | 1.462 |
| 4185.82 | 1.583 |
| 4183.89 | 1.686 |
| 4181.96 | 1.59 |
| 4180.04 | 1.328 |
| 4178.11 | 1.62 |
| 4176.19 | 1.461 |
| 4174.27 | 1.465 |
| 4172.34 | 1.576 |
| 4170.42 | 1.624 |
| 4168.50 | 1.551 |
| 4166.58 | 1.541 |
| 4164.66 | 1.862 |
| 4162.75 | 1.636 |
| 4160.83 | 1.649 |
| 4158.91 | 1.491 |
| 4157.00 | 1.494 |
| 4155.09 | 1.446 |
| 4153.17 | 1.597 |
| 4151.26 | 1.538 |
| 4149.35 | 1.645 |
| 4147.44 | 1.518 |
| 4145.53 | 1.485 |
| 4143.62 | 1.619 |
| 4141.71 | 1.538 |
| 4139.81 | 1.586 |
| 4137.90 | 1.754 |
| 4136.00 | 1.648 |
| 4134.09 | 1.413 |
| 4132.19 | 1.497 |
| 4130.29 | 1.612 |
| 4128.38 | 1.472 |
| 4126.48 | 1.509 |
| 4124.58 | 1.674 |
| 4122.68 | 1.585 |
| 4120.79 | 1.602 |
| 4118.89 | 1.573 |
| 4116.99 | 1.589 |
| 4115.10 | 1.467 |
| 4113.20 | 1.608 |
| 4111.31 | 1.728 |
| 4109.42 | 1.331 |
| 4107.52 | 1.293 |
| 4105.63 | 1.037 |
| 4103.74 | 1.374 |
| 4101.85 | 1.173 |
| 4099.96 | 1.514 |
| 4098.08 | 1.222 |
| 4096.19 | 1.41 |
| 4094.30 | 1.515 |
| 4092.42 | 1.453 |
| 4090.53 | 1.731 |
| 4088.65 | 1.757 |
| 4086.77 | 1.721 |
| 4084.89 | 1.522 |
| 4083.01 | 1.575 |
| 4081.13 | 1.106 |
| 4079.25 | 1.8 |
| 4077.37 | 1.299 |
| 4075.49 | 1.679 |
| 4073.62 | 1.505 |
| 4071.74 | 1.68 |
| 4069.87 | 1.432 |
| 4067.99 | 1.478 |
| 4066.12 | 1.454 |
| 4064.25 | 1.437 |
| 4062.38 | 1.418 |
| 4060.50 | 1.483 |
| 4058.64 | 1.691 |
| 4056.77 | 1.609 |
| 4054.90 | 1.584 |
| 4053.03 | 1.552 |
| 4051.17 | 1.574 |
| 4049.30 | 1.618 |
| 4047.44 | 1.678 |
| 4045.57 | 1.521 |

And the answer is 2.3 angstrom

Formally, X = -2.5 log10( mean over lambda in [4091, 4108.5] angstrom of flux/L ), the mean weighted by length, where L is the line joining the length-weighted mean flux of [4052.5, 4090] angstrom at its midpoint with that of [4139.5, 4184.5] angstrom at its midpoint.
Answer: 0.15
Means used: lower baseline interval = 1.54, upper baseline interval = 1.56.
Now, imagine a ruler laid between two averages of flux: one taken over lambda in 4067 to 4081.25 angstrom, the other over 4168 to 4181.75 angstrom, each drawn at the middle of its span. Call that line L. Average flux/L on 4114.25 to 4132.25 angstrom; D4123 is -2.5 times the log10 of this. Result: -0.029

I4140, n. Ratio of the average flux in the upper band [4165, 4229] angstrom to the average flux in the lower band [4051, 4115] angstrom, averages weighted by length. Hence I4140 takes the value 1.07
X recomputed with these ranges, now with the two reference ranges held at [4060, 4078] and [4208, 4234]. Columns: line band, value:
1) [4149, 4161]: 0.03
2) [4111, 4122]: -0.03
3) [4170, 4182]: 0.06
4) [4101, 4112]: 0.16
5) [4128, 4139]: -0.01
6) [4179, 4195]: 0.04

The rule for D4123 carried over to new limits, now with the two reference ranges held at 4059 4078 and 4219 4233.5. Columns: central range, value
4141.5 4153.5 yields 0.00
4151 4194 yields 0.02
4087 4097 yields -0.05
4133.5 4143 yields -0.03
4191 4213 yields 0.01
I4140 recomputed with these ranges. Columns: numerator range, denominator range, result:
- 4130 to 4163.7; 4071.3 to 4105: 1.05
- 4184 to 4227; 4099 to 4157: 1.07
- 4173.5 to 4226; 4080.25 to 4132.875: 1.08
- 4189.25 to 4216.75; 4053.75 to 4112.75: 1.08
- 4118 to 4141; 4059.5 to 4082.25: 1.06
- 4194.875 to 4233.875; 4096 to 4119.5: 1.15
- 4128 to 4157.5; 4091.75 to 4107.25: 1.17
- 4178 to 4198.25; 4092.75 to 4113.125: 1.14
